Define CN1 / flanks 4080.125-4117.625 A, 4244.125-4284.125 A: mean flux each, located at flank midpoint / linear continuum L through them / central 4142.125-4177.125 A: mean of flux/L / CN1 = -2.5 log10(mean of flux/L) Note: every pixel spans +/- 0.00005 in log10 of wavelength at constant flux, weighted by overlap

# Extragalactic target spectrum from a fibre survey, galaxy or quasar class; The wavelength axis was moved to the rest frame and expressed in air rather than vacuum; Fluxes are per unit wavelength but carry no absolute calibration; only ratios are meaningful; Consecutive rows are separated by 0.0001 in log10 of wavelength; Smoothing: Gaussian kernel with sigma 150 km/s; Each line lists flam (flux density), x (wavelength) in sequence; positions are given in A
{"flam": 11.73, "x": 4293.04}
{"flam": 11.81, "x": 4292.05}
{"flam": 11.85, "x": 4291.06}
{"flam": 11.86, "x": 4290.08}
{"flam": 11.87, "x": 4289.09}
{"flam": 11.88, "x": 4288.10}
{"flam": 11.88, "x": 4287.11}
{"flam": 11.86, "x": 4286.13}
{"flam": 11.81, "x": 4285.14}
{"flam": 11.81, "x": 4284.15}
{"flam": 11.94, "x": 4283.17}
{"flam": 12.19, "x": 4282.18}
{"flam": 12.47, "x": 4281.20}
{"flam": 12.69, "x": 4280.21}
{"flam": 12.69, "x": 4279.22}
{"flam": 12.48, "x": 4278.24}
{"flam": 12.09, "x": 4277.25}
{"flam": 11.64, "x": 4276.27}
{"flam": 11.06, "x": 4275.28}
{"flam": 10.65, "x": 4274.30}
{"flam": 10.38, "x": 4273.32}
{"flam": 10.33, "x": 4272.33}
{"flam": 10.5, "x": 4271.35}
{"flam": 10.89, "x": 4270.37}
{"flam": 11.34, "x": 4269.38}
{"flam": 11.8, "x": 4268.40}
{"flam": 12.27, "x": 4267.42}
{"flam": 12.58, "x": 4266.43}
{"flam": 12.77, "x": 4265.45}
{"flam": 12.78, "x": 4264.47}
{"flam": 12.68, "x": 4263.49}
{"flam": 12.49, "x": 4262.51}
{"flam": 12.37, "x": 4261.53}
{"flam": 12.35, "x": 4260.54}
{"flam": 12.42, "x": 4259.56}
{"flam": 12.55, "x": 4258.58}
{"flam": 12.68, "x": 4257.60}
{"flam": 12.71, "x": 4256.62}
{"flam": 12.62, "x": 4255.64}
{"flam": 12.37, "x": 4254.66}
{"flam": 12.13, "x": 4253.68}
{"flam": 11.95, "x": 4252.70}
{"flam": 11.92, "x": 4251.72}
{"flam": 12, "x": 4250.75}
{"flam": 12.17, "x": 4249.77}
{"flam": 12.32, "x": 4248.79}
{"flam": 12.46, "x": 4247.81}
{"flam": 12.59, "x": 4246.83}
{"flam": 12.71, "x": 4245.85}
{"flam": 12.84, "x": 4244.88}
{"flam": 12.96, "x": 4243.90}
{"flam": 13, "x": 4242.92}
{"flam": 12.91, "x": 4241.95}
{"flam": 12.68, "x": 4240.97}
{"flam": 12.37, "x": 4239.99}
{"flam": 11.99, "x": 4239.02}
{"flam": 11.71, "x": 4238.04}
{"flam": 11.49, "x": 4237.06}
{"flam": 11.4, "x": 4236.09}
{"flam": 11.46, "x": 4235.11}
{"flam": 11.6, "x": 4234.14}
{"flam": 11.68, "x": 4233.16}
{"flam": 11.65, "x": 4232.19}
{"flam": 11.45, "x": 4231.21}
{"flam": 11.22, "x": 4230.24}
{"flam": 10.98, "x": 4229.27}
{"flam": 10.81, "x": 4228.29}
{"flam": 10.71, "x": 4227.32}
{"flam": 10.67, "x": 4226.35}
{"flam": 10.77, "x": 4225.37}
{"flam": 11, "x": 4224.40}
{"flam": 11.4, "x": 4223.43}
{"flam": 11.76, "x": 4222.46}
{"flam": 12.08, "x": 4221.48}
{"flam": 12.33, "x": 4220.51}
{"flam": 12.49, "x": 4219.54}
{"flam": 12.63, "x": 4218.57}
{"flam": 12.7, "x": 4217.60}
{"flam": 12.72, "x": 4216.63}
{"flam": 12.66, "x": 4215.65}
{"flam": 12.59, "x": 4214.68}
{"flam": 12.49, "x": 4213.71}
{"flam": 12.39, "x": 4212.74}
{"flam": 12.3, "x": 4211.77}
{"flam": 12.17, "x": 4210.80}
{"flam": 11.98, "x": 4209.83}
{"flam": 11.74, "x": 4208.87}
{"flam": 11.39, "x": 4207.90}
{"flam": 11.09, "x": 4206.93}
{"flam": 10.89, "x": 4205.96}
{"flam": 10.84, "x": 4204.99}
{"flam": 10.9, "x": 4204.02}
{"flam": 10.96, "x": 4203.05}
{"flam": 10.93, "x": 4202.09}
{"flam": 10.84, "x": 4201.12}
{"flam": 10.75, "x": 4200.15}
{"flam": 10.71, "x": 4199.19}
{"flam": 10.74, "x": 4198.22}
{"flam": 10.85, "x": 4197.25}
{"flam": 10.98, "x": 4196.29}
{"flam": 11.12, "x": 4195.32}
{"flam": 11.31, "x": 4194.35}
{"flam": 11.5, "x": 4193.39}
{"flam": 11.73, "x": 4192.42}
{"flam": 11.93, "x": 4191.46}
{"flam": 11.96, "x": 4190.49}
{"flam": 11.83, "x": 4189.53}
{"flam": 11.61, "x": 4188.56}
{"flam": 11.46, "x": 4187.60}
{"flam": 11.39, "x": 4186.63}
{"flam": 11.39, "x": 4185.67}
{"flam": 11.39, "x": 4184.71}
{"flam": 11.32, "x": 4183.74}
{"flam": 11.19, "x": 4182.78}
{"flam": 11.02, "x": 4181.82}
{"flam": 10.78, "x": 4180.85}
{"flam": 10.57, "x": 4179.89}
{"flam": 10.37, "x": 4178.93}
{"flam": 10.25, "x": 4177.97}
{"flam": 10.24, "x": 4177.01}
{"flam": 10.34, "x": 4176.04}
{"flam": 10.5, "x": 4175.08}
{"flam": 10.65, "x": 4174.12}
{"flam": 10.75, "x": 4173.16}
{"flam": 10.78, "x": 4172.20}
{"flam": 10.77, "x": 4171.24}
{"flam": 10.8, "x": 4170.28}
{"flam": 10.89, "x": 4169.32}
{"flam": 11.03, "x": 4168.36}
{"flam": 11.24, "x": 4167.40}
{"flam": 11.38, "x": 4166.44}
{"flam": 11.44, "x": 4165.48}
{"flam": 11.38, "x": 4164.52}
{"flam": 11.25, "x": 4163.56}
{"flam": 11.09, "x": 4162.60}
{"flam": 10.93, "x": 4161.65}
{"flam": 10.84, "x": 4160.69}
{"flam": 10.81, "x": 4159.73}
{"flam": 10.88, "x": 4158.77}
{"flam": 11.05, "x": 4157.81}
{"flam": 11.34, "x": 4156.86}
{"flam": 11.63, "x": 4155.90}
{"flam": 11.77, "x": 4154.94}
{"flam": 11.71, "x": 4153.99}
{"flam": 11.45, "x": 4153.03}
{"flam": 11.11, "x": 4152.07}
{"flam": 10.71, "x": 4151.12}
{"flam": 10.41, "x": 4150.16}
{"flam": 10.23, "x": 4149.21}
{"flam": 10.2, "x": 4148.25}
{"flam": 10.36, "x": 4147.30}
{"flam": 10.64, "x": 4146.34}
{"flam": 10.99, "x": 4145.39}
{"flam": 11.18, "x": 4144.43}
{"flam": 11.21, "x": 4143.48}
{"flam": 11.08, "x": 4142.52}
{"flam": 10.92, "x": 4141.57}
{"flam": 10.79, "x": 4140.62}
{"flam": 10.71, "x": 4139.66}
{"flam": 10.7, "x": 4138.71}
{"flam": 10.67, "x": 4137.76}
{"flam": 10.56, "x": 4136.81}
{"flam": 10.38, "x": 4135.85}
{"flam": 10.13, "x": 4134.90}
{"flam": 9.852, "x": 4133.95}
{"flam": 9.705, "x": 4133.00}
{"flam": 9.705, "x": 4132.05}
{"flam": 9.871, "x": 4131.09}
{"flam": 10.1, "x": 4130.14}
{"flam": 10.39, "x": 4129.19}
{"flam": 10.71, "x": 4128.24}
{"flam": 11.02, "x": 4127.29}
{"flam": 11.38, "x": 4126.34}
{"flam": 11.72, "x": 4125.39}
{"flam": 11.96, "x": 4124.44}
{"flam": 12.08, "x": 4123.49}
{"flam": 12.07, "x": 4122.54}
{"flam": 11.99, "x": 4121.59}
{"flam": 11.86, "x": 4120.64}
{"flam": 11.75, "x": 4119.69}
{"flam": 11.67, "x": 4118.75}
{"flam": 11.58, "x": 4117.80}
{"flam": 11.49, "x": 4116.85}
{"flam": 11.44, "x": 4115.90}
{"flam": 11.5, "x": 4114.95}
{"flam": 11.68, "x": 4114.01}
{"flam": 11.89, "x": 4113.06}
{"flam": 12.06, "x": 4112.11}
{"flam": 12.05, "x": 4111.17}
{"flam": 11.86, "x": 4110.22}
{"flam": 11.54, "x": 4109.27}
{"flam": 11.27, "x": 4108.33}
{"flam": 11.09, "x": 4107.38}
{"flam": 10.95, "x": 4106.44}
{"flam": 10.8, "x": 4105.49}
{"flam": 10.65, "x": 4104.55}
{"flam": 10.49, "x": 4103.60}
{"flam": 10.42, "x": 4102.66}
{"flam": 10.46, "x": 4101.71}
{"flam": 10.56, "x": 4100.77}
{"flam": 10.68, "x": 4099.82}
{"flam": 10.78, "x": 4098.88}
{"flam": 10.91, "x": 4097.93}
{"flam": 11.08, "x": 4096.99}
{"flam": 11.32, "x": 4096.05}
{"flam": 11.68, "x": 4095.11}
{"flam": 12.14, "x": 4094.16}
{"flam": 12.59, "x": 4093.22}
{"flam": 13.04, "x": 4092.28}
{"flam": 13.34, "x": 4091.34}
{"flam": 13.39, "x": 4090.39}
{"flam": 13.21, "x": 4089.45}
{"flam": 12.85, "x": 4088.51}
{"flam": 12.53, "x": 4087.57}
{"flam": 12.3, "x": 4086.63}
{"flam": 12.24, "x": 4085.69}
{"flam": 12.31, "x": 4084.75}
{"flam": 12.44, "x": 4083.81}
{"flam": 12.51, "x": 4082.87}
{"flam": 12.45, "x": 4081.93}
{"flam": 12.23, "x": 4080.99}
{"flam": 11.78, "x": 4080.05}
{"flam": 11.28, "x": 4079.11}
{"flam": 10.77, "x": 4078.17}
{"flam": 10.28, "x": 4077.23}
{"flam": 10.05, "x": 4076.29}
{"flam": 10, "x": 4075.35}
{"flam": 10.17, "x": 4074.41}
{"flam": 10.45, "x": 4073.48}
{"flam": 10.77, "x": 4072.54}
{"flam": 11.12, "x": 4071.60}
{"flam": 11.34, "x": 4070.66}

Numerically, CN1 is 0.09 mag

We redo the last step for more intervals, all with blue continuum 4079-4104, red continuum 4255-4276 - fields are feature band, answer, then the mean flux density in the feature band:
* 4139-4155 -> 0.10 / 10.9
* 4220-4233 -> 0.06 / 11.3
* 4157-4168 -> 0.07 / 11.1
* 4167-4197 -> 0.08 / 11.1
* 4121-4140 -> 0.11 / 10.8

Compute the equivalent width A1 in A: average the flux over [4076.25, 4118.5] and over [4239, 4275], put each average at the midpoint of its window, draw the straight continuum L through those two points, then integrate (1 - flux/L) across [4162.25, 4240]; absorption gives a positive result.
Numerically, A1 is 4.2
